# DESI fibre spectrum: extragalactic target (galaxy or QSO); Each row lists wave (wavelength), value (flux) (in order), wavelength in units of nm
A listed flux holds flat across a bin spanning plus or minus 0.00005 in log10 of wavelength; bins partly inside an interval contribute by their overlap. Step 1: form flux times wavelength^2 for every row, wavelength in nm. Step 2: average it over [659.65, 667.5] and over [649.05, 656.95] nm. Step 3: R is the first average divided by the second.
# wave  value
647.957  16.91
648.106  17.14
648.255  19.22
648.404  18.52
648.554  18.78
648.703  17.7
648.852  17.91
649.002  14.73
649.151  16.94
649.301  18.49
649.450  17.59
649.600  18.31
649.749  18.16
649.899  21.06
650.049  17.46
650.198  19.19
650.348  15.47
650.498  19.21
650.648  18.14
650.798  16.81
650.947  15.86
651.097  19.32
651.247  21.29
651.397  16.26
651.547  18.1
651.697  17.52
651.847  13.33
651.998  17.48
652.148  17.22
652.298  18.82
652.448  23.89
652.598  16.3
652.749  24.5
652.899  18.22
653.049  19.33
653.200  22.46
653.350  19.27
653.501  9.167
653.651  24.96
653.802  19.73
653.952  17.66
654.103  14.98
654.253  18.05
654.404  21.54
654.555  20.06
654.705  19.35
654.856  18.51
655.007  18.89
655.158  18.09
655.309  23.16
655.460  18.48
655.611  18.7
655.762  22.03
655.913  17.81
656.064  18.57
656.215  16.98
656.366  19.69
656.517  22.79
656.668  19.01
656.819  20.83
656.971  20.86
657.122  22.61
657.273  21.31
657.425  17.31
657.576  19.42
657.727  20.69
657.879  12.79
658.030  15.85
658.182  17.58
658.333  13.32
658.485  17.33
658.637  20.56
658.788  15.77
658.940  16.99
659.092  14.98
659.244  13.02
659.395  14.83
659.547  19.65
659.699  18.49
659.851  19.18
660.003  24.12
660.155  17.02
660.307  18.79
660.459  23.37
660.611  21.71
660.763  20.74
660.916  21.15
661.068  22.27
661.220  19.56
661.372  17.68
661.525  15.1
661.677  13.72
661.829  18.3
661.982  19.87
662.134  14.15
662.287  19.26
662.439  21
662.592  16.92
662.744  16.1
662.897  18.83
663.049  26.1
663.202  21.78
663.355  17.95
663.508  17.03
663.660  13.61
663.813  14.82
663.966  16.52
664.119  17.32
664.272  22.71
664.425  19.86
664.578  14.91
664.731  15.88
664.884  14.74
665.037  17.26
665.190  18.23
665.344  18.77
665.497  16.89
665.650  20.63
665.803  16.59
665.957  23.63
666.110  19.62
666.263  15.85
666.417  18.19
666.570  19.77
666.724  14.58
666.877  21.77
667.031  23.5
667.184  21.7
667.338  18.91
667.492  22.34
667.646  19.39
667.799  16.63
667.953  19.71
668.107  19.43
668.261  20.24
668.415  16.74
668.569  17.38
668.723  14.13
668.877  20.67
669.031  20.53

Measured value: 1.03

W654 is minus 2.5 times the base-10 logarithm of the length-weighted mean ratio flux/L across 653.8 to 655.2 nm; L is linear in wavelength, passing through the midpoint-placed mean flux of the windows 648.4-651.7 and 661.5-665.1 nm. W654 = -0.05 mag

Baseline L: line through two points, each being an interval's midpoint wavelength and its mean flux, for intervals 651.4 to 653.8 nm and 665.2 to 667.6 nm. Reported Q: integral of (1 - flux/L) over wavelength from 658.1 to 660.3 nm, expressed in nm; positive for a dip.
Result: 0.19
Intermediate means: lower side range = 18.7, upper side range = 19.5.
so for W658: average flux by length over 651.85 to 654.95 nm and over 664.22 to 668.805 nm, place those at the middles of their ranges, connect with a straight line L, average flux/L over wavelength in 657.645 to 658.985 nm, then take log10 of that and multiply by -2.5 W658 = 0.125 mag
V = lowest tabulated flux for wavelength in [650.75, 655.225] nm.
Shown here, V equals 9.167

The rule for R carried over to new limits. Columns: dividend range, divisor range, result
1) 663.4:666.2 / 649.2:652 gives 1.04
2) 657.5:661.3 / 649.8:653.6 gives 1.03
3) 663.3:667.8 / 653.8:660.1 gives 1.01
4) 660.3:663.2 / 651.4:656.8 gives 1.04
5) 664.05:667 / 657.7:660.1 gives 1.09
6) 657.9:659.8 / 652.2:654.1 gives 0.87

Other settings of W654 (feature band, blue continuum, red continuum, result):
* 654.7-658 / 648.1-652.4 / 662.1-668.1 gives -0.072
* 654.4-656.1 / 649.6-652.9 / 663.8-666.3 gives -0.074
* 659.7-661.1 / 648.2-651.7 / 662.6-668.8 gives -0.135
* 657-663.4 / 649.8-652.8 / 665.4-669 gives 0.012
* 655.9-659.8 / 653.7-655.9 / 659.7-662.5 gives 0.070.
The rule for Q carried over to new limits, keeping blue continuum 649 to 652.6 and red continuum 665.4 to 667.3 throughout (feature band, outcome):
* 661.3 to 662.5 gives 0.104 nm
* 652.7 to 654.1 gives -0.072 nm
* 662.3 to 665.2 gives 0.174 nm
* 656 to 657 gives -0.070 nm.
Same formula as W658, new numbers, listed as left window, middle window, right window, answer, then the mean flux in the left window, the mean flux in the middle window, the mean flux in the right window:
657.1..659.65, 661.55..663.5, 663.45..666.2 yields -0.06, 17.2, 18.5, 17.7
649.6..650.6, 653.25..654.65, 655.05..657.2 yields 0.05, 18.4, 18.5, 20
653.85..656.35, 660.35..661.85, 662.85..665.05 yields -0.06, 19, 19.4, 18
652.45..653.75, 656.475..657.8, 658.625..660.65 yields -0.09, 19.5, 20.5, 18.3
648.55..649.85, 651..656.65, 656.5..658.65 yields -0.05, 17.6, 19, 18.7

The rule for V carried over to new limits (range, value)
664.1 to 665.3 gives 14.74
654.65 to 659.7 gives 12.79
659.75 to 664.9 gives 13.61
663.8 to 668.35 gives 14.58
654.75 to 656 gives 17.81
